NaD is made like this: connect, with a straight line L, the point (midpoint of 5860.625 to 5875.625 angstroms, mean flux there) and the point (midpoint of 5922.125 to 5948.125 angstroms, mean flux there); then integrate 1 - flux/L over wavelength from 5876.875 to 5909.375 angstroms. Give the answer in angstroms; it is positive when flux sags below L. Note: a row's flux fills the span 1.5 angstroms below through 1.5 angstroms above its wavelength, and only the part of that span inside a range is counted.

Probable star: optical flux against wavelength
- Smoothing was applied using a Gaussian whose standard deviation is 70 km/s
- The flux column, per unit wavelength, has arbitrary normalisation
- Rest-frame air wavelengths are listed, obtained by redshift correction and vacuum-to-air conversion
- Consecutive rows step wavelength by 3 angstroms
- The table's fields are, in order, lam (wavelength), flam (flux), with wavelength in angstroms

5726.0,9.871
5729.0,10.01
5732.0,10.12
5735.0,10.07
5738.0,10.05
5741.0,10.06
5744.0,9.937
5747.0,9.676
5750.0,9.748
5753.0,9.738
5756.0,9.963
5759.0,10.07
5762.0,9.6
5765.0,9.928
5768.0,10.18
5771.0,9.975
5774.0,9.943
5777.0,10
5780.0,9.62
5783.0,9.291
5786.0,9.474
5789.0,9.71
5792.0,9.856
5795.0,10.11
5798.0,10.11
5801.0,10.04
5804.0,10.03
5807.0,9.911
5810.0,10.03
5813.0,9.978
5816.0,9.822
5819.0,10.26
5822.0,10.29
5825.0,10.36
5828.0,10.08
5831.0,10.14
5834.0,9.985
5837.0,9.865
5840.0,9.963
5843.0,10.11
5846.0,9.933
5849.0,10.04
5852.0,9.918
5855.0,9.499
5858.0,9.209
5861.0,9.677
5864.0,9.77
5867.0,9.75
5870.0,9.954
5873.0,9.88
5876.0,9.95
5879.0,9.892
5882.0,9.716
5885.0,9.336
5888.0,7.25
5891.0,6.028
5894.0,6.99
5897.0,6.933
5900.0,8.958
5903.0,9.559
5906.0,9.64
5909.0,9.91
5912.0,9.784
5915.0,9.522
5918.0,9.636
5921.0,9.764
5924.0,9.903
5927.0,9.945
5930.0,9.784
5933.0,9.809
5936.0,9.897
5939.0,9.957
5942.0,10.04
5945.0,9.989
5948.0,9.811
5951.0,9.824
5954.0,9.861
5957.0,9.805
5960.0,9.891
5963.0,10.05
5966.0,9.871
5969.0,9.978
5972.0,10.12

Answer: 4.3 angstroms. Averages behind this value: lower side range 9.83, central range 8.54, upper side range 9.91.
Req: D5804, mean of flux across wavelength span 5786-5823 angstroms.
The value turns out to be 9.99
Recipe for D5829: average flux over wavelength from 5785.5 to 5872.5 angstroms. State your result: 9.93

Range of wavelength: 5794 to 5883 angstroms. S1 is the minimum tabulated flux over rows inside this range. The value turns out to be 9.209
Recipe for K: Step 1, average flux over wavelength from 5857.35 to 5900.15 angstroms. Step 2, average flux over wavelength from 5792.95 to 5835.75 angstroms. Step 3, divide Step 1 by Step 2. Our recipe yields 0.9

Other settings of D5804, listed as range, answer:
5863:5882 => 9.86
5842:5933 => 9.34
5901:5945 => 9.79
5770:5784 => 9.78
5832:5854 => 9.97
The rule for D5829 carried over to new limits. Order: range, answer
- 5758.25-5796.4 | 9.82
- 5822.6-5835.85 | 10.1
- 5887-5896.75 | 6.75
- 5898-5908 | 9.29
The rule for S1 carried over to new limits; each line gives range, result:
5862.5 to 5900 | 6.028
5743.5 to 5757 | 9.676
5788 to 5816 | 9.71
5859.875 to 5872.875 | 9.677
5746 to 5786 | 9.291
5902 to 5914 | 9.559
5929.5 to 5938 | 9.784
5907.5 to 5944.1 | 9.522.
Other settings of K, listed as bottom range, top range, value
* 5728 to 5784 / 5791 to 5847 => 1.02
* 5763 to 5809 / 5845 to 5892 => 0.95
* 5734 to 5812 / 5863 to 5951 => 0.95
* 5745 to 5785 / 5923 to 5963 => 1.01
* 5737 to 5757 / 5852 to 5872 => 0.98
